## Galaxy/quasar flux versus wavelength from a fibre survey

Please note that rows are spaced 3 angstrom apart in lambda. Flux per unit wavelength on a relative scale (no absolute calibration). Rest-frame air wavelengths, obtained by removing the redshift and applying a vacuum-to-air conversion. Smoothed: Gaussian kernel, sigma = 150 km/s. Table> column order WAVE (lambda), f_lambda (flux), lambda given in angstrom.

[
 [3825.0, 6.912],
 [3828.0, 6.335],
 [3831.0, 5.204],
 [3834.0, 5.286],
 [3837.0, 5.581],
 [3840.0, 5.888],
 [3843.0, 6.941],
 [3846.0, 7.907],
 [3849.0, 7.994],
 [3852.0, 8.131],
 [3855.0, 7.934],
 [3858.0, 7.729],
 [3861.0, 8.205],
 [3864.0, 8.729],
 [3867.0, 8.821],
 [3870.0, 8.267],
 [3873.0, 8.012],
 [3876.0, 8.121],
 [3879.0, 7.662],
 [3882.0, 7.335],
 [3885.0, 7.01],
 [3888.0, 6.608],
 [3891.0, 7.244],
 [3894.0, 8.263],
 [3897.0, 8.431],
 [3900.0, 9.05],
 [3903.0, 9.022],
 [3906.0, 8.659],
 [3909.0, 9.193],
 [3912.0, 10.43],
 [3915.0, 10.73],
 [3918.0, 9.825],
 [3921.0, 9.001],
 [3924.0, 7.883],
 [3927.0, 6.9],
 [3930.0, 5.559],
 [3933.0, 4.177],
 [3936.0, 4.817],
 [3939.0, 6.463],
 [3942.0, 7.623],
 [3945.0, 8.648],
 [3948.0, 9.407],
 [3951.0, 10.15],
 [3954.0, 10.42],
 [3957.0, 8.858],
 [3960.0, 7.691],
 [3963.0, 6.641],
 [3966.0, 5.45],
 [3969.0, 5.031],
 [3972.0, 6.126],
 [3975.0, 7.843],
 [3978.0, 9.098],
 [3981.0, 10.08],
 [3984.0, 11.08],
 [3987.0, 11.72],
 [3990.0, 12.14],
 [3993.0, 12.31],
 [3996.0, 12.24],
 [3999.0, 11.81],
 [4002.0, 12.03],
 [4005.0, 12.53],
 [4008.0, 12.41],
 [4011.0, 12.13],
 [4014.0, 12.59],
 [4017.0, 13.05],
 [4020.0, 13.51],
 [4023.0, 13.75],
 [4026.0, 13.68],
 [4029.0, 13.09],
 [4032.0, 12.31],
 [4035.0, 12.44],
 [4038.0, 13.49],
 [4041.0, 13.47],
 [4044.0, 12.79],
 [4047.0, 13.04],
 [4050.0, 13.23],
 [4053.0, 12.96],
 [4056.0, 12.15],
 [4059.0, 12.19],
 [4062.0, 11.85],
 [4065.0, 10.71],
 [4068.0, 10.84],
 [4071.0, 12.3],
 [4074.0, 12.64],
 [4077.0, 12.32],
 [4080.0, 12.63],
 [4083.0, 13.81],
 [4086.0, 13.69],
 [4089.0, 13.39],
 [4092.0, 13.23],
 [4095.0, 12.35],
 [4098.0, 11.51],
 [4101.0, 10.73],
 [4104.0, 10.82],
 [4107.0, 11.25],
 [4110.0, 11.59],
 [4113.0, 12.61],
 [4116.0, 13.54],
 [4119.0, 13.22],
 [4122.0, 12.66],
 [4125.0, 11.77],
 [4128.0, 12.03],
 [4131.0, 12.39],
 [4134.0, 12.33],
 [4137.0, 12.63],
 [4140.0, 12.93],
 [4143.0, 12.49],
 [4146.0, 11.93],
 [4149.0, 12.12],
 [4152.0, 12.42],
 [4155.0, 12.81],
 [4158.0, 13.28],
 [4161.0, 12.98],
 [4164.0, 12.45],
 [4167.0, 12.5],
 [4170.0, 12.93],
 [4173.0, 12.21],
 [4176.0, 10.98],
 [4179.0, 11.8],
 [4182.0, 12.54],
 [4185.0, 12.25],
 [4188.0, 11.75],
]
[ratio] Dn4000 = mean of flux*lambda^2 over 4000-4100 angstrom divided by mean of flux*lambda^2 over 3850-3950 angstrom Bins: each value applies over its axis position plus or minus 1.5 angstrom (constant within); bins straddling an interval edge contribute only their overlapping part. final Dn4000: 1.70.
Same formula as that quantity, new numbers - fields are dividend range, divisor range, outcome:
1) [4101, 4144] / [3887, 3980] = 1.70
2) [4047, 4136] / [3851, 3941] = 1.71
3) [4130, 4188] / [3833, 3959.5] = 1.78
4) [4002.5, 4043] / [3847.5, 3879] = 1.72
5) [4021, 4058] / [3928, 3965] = 1.82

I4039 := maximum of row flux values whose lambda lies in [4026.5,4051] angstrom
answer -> 13.49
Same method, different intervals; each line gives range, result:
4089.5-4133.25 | 13.54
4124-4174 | 13.28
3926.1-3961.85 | 10.42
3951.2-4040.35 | 13.75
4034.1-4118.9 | 13.81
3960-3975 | 7.843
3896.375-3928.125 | 10.73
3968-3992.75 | 12.14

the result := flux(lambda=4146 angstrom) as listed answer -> 11.93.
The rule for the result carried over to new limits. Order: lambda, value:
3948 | 9.407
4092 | 13.23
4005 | 12.53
